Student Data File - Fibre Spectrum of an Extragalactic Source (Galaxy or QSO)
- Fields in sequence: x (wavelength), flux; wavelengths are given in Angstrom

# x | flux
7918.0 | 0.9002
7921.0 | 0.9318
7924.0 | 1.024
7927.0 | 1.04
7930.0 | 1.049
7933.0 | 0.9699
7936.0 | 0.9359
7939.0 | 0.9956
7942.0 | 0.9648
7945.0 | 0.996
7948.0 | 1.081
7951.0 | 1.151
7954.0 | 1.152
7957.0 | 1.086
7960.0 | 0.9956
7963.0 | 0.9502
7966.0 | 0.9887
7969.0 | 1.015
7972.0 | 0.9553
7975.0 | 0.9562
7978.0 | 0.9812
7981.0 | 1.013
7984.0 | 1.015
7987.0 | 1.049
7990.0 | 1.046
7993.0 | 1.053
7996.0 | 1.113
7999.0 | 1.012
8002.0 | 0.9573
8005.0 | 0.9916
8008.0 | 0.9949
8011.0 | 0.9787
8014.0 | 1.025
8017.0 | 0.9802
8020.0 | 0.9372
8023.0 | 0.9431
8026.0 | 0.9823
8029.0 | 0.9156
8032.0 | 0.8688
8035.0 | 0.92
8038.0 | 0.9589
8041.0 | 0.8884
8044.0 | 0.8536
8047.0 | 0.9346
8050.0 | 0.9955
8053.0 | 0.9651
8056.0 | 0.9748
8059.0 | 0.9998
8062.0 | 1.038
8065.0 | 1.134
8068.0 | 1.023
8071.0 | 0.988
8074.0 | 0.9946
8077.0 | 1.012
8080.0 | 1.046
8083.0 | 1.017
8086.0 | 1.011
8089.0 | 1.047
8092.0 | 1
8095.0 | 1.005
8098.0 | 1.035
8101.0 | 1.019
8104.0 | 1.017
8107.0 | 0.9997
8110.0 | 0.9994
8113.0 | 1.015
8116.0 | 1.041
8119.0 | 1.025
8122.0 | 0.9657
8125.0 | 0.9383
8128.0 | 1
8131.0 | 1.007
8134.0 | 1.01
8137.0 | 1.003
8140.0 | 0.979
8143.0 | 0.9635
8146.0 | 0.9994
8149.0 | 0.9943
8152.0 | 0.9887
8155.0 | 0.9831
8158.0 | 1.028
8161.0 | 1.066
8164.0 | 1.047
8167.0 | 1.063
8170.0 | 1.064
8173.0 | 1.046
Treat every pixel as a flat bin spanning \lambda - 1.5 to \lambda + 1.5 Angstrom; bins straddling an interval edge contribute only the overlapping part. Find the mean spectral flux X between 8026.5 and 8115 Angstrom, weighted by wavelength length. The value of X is 0.989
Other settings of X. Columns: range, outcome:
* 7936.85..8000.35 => 1.03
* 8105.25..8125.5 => 1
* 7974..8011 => 1.01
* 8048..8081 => 1.01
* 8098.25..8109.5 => 1.01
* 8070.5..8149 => 1.01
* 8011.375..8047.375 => 0.935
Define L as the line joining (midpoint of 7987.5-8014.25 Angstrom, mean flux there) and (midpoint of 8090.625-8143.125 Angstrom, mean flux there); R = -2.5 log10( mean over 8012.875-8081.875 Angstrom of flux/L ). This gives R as 0.04 mag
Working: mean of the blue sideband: 1.02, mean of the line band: 0.973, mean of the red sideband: 1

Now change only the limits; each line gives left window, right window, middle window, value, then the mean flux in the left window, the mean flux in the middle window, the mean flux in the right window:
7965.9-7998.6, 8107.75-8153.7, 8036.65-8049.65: 0.10 mag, 1.02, 0.916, 0.995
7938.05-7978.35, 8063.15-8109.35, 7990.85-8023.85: 0.02 mag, 1.02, 1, 1.02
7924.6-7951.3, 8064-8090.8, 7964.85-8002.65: 0.01 mag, 1.01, 1.01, 1.03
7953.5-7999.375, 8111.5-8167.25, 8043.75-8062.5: 0.05 mag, 1.02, 0.97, 1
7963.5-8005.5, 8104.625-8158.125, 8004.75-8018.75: 0.01 mag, 1.01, 0.993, 0.996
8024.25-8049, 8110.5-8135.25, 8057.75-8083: -0.09 mag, 0.917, 1.03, 1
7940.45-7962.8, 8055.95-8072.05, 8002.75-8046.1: 0.10 mag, 1.05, 0.946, 1.03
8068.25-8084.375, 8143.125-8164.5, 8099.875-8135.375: 0.01 mag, 1.01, 1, 1.01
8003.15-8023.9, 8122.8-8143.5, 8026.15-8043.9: 0.08 mag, 0.979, 0.911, 0.986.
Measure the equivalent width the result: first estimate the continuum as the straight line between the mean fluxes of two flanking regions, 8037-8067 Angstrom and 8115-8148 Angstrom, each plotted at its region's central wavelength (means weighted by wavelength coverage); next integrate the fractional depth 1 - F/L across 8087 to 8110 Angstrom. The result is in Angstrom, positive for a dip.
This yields -0.7 Angstrom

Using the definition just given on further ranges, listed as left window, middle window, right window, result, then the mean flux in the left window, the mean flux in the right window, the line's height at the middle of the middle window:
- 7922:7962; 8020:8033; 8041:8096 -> 1.0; 1.03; 0.999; 1.01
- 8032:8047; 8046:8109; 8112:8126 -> -4.2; 0.905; 0.998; 0.949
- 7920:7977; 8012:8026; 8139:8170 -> 0.6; 1.01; 1.01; 1.01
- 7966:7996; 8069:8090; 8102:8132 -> -0.2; 1.01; 1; 1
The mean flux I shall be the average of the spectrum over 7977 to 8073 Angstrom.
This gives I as 0.985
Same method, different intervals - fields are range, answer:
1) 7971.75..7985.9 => 0.989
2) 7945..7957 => 1.11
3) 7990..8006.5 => 1.03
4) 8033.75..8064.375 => 0.958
